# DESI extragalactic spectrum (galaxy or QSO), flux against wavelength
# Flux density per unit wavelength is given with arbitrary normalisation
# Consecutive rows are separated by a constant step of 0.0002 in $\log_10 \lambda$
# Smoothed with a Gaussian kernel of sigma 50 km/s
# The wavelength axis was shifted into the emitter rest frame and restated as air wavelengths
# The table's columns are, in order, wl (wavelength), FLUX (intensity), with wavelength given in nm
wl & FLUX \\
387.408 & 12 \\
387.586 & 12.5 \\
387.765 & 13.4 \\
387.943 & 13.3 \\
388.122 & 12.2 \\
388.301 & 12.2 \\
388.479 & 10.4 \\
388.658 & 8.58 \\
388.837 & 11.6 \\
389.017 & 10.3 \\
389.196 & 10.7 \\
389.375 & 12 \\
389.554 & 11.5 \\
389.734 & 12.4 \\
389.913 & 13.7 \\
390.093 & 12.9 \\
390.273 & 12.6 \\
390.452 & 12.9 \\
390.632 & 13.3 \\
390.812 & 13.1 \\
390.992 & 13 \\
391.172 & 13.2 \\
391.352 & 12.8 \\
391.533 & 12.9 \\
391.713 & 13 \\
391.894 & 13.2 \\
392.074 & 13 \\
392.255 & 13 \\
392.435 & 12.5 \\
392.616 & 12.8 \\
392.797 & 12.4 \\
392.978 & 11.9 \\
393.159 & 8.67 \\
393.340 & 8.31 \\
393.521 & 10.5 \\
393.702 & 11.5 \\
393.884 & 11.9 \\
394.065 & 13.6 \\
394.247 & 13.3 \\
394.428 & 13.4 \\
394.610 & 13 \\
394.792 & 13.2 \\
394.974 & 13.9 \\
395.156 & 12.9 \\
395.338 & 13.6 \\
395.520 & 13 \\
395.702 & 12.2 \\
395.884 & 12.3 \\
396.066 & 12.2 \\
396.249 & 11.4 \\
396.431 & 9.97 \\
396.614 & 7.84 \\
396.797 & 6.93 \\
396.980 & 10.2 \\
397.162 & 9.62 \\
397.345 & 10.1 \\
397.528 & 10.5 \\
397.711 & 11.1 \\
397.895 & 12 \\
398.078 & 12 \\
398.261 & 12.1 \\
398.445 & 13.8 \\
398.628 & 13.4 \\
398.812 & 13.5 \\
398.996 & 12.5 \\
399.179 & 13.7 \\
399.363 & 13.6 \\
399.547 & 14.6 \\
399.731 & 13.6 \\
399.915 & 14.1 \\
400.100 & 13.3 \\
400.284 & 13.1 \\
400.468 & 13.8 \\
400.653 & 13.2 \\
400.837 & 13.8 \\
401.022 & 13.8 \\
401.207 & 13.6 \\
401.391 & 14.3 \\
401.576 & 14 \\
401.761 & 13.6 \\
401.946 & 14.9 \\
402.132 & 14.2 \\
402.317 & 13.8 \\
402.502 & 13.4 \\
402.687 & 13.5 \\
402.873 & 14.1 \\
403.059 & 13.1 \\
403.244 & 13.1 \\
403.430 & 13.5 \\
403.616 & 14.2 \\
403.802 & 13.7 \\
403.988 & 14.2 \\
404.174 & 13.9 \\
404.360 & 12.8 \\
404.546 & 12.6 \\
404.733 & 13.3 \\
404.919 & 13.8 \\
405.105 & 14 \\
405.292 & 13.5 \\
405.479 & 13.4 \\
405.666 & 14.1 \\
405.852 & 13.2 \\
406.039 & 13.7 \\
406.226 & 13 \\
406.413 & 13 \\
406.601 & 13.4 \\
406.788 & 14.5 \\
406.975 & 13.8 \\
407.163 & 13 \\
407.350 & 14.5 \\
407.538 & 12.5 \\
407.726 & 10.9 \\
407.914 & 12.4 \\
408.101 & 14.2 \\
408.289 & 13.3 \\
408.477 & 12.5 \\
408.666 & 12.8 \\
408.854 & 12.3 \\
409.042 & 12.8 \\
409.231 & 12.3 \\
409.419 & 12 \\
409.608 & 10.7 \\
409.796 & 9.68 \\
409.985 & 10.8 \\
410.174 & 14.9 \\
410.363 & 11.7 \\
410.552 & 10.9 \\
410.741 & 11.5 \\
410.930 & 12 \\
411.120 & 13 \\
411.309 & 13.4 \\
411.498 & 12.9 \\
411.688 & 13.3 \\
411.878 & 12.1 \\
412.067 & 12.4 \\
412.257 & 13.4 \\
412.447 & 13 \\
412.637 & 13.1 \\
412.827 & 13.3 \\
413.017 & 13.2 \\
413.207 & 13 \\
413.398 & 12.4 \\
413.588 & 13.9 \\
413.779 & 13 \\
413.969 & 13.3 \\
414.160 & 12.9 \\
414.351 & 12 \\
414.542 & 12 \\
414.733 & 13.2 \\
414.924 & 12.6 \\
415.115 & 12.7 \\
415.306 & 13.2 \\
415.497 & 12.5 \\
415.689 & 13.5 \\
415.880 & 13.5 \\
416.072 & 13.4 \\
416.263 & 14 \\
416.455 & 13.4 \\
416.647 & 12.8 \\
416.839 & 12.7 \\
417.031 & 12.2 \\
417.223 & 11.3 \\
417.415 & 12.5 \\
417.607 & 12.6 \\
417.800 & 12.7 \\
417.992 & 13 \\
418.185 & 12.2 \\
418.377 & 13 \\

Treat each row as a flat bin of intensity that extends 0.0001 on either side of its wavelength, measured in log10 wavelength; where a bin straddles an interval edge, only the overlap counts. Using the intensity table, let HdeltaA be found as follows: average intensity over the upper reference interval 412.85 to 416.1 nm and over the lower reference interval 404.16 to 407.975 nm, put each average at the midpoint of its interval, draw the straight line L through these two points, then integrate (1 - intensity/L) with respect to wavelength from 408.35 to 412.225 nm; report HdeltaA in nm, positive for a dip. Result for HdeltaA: 0.26 nm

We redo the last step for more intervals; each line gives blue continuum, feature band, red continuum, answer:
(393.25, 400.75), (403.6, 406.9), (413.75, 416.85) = -0.268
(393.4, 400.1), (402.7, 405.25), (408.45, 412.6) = -0.279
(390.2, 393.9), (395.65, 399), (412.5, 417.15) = 0.322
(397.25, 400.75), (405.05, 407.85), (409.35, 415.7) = -0.145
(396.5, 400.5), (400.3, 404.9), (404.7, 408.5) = -0.356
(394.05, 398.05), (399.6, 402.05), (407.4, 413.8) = -0.387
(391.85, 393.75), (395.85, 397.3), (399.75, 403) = 0.297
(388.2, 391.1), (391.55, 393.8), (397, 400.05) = 0.067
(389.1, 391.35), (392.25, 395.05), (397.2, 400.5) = 0.130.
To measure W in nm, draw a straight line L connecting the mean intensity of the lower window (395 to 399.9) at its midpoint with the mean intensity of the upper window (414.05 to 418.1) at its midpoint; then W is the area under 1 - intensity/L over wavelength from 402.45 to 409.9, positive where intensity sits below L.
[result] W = -0.47 nm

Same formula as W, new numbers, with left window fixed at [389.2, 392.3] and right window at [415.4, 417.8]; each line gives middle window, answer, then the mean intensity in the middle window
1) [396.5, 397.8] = 0.34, 9.48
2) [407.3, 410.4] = 0.12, 12.3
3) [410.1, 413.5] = 0.03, 12.7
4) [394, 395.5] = -0.06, 13.3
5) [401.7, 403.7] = -0.15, 13.8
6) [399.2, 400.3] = -0.08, 13.8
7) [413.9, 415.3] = 0.02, 12.7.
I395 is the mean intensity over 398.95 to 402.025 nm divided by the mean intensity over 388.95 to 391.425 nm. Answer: 1.10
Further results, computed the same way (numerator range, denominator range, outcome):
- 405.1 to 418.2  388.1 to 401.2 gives 1.05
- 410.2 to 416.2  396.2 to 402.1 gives 1.03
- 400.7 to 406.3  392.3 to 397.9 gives 1.19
